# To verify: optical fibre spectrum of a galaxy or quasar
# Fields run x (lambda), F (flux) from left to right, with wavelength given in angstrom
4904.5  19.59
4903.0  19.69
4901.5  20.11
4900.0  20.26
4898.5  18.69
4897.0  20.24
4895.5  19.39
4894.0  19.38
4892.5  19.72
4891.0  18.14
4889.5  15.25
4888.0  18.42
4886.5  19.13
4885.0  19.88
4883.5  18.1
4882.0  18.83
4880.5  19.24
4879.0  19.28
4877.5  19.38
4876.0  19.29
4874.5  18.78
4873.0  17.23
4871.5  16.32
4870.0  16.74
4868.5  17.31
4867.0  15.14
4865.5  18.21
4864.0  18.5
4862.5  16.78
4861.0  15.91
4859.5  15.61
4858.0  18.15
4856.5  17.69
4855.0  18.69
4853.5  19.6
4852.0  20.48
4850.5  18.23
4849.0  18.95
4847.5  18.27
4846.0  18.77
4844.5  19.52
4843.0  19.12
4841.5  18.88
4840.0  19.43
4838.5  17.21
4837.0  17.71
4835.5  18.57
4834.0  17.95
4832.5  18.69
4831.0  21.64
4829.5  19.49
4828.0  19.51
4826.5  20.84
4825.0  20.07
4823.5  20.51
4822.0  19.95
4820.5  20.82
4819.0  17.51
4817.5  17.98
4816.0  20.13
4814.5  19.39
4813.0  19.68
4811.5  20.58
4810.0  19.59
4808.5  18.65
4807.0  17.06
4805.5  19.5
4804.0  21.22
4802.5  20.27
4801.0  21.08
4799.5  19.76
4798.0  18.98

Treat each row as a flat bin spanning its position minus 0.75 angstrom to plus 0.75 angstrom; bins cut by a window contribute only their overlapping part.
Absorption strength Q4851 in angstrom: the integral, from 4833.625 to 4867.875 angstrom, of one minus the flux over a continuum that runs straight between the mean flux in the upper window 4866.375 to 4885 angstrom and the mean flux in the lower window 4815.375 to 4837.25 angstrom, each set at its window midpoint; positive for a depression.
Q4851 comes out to 1.15 angstrom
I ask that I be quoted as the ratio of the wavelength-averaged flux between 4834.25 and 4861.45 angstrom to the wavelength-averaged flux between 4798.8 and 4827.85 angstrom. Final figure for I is 0.93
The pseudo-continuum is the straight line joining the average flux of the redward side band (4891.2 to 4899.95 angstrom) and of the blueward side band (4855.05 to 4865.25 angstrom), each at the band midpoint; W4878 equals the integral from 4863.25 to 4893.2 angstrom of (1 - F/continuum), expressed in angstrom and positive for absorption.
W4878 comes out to 0.4 angstrom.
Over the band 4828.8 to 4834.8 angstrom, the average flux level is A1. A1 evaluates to 19.4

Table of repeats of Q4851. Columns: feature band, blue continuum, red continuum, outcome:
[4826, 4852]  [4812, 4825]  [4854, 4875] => -0.7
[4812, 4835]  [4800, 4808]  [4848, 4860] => -0.4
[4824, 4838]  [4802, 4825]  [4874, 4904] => 0.0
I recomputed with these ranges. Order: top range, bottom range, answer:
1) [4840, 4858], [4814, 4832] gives 0.95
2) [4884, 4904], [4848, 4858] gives 1.01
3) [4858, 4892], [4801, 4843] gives 0.92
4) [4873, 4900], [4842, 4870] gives 1.05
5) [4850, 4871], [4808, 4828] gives 0.90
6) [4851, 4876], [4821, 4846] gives 0.91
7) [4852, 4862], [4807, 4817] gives 0.92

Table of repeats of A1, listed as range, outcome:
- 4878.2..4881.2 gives 19.3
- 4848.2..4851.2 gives 18.6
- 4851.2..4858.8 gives 18.9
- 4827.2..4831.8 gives 20.2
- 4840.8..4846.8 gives 19.1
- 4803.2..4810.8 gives 19.2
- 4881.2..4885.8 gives 18.9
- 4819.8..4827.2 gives 20.4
